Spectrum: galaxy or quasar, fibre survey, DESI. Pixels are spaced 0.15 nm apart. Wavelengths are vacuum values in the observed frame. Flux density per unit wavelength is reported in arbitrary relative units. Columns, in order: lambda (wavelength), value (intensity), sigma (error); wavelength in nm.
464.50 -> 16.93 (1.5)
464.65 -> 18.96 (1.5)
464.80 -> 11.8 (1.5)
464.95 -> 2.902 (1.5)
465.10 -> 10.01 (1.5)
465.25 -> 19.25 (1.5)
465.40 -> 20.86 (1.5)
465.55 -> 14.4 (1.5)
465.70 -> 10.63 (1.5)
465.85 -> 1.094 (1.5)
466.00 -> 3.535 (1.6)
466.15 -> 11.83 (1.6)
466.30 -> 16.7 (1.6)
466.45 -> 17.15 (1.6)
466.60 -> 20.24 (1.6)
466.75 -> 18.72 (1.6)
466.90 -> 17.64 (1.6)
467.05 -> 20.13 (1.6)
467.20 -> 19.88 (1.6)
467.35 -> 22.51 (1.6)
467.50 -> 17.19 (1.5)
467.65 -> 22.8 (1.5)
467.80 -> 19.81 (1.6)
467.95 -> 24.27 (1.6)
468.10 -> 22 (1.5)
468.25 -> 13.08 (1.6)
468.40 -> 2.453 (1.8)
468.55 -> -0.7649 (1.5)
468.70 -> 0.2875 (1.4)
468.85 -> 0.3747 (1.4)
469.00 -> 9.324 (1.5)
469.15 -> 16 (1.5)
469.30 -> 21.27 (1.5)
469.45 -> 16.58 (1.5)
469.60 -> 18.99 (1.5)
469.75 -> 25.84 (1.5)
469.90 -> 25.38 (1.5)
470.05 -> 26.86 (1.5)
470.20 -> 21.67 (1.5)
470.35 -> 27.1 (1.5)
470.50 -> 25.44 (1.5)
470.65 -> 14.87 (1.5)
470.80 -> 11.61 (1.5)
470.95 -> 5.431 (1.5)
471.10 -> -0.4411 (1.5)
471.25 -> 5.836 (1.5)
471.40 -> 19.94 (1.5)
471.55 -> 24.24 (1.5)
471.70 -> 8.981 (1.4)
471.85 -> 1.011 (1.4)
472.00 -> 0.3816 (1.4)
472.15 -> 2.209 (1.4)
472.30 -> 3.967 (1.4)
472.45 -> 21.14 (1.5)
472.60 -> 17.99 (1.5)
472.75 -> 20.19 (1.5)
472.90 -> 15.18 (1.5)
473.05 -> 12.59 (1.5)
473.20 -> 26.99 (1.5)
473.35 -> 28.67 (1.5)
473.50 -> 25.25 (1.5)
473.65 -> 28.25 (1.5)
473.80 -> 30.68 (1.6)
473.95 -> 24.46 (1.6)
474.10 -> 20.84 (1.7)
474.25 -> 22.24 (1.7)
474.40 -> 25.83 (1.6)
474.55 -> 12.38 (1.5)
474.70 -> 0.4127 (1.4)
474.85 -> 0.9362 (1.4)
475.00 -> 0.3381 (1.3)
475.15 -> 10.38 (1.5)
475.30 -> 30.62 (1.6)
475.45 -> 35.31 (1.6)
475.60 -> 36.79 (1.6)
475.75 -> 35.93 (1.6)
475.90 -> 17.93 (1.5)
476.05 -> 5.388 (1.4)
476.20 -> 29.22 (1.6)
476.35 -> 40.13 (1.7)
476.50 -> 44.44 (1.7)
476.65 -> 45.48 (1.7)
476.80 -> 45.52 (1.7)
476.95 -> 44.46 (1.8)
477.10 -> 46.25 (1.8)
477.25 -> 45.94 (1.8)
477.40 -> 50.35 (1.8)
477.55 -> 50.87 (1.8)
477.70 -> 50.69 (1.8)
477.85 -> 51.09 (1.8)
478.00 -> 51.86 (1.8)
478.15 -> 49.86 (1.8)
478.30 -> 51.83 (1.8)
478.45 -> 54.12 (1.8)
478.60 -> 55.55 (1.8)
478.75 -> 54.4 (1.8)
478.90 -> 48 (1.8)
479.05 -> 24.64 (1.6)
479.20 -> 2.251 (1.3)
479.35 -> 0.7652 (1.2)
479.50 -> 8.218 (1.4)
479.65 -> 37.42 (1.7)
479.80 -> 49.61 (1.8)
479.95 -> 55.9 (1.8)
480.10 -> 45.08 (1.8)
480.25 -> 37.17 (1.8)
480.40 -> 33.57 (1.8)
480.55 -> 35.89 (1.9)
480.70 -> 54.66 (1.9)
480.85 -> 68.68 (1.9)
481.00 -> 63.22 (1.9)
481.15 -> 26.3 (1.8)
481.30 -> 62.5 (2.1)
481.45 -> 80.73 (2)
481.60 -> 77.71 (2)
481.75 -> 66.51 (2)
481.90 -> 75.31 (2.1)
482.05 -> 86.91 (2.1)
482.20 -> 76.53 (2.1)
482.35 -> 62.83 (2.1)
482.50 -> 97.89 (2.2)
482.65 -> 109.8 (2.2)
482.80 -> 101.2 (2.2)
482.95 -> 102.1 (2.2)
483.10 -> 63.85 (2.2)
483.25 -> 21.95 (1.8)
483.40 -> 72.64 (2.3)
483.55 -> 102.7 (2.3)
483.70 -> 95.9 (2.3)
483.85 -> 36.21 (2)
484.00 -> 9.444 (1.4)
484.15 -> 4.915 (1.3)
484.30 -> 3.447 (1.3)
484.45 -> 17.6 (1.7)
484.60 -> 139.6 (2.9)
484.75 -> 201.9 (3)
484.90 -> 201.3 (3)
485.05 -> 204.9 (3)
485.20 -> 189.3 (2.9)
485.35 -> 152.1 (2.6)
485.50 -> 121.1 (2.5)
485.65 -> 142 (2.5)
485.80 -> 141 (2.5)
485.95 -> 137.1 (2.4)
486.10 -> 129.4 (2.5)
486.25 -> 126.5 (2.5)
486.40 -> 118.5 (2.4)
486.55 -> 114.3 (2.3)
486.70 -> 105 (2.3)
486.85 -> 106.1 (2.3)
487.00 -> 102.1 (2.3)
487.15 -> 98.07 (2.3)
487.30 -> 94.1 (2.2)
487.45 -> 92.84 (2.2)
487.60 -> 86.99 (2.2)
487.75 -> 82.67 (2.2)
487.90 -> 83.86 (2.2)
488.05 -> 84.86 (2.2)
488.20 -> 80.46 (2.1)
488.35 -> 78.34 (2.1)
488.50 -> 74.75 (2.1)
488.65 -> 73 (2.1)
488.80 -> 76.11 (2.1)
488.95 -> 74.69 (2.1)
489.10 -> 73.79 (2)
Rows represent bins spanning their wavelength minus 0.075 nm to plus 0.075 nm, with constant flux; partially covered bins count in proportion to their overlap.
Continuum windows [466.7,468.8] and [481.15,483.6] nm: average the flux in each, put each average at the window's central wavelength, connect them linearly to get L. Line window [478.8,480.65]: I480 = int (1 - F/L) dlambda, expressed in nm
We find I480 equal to 0.95 nm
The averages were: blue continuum 15.5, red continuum 77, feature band 32.2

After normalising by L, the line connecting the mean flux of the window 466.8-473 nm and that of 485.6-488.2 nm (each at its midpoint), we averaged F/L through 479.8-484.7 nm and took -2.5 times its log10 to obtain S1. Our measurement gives 0.29 mag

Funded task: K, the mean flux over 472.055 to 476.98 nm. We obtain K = 22.8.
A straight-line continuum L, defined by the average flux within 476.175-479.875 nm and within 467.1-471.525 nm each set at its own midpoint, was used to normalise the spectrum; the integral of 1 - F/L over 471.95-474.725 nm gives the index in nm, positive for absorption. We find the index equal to 0.960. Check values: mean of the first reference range 15.8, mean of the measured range 18.3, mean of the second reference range 41.5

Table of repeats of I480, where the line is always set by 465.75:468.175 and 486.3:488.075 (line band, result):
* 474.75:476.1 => 0.85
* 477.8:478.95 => 0.20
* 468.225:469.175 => 0.76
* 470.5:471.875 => 0.91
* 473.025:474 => 0.39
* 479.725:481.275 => 0.52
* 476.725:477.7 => 0.18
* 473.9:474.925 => 0.69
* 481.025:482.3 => 0.13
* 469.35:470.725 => 0.32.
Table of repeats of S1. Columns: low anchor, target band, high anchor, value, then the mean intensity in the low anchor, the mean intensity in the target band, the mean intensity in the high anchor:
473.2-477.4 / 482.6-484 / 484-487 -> 0.32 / 27.6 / 74.2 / 121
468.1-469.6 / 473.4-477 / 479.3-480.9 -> 0.05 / 9.91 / 25.4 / 38.9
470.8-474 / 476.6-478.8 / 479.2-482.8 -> -0.22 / 15.2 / 49.9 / 56.9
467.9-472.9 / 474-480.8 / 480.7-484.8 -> 0.32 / 13.7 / 34.5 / 70.3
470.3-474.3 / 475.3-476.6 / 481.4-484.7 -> 0.11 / 16.4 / 30.9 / 69.4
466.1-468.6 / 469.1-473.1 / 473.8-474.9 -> 0.11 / 17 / 15.2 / 16.7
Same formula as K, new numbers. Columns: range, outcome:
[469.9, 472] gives 14.7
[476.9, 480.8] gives 42.1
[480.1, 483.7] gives 68.8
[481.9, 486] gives 99.2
